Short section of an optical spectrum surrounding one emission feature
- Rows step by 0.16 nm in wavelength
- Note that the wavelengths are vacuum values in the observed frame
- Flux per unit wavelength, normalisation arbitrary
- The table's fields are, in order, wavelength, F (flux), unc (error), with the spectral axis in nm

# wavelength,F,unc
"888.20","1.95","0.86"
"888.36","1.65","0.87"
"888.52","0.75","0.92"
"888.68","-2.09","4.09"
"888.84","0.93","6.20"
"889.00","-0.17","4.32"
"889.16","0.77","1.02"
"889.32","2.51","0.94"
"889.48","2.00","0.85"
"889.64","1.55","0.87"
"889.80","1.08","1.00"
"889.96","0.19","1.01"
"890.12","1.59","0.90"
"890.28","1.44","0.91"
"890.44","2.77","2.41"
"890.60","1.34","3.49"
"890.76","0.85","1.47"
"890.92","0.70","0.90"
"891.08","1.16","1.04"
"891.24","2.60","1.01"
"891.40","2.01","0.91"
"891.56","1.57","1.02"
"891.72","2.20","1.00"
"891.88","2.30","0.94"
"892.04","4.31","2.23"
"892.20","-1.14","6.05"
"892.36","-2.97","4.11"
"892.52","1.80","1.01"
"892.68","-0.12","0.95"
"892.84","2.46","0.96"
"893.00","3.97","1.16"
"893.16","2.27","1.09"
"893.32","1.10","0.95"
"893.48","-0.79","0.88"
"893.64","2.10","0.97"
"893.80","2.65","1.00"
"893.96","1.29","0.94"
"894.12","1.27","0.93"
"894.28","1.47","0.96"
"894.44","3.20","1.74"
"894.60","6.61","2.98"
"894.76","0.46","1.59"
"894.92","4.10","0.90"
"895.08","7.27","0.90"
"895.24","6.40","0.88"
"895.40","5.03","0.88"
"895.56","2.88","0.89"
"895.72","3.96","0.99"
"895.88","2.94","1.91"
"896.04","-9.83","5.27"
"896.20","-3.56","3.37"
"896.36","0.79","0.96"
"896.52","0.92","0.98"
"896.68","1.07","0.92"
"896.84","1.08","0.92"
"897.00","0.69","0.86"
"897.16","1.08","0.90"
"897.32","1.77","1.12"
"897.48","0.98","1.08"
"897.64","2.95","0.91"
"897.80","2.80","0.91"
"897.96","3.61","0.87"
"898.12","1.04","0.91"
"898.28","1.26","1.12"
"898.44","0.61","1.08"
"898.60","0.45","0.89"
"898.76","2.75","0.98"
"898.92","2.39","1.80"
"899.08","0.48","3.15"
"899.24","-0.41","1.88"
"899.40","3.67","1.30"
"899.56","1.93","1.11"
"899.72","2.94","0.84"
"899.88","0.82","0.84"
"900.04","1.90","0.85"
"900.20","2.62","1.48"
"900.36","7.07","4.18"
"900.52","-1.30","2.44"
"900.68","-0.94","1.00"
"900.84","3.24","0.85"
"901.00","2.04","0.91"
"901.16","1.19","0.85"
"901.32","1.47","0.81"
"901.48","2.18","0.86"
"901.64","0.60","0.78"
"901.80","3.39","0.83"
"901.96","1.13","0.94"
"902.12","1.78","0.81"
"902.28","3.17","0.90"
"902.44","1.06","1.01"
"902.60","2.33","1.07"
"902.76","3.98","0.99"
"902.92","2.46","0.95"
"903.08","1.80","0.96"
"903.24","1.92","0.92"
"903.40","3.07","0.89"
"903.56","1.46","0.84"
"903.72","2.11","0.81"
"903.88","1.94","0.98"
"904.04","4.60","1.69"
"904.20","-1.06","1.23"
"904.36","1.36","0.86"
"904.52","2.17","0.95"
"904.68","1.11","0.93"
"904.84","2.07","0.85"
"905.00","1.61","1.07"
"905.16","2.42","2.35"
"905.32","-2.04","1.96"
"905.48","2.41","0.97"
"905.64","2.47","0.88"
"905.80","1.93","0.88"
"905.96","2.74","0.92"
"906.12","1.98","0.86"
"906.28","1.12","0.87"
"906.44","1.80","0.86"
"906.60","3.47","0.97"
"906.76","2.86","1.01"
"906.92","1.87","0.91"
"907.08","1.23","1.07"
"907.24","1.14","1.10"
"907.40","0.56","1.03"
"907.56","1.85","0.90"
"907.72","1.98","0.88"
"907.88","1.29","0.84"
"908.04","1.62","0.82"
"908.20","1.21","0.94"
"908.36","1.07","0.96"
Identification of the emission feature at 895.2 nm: Hbeta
